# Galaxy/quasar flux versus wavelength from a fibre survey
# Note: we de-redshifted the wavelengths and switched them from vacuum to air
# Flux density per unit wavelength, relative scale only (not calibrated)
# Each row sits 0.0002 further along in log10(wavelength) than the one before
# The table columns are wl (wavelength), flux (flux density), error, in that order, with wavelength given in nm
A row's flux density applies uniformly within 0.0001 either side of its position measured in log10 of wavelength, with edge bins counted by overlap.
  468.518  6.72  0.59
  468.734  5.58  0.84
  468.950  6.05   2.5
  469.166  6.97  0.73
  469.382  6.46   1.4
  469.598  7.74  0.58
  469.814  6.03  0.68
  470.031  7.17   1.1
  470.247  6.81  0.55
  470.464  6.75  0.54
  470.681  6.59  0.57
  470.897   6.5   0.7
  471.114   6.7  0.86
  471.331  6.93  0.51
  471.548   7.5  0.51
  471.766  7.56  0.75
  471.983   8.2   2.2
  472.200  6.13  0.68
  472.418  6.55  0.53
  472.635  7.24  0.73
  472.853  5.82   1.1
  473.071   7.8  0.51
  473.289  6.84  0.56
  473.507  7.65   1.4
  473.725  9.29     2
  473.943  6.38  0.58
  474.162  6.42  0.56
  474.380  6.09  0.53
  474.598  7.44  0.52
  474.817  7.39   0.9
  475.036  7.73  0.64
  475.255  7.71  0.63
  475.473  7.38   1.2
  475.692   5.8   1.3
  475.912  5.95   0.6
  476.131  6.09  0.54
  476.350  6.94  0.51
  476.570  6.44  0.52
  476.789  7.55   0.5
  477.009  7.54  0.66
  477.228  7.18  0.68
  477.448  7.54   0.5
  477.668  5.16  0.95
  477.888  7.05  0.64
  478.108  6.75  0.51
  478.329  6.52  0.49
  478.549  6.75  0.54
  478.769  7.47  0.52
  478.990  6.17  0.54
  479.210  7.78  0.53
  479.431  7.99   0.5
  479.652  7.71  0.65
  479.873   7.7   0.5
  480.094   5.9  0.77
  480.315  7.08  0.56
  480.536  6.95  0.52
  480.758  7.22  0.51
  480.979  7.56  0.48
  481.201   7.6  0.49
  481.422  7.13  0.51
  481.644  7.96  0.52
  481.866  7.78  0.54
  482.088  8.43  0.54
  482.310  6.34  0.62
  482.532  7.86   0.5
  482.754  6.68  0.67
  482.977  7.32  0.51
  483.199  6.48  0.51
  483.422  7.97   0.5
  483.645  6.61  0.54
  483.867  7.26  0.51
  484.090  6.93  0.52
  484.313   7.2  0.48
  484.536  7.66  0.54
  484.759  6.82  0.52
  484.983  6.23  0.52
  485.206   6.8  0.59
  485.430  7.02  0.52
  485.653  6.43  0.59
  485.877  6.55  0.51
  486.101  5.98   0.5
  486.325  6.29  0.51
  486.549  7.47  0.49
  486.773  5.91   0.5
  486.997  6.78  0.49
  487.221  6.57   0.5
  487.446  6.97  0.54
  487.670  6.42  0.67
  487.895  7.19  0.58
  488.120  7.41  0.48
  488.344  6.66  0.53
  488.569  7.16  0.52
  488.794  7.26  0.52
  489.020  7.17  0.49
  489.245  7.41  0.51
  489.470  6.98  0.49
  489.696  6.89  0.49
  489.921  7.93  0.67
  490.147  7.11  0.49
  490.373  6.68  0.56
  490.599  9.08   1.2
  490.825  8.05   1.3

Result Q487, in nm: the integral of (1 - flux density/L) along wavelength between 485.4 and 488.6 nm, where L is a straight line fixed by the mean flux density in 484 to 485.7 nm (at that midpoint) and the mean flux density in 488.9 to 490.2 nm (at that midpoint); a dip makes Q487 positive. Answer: 0.16 nm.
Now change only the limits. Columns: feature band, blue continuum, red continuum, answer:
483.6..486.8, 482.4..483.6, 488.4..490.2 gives 0.20 nm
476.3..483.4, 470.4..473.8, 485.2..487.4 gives -0.35 nm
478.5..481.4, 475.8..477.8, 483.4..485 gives -0.15 nm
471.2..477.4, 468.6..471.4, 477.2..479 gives -0.34 nm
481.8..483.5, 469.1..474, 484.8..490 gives -0.11 nm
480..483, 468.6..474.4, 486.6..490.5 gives -0.14 nm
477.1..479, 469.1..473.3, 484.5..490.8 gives 0.05 nm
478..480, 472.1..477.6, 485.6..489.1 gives -0.08 nm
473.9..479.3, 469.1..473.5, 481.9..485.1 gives 0.13 nm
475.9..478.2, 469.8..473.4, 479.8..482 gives 0.12 nm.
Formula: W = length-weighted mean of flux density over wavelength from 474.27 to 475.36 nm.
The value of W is 7.27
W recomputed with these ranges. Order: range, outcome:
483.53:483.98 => 6.95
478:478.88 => 6.87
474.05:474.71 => 6.65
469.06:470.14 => 6.88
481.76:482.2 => 8.1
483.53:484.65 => 7.14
